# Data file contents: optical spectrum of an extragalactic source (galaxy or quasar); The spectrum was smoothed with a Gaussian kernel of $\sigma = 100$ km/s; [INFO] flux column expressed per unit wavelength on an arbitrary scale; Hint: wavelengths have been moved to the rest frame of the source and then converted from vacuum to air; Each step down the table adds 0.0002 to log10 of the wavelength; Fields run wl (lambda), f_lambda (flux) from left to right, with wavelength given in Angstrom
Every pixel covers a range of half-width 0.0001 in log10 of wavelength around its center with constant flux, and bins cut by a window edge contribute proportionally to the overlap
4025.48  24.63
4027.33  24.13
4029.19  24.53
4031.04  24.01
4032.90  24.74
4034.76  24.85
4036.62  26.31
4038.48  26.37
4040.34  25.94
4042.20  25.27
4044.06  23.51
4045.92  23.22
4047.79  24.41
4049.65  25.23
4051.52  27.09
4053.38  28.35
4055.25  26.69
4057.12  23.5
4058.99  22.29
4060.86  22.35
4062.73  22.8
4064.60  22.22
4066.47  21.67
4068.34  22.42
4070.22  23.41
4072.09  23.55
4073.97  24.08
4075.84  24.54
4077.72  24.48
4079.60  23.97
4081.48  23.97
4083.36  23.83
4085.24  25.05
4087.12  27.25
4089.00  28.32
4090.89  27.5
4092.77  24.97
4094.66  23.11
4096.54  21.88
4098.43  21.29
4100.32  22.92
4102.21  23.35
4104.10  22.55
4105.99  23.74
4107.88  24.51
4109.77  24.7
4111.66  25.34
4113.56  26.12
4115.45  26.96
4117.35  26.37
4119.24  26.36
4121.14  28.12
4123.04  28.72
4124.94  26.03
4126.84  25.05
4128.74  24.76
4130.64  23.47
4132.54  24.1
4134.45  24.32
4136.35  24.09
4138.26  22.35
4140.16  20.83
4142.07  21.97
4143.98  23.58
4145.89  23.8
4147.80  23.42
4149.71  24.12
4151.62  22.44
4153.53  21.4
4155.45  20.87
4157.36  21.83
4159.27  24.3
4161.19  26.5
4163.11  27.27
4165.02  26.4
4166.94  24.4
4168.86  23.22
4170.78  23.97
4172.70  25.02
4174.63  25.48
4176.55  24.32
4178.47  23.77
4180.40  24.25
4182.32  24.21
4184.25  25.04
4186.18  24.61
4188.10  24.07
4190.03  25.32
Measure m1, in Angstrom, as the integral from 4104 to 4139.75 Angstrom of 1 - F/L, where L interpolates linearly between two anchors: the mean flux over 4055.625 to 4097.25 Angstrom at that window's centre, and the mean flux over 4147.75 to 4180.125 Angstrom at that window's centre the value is -1.6 Angstrom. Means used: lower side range 24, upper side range 24.1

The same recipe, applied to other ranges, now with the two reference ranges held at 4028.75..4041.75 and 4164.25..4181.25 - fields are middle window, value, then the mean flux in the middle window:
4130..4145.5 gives 1.0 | 23.1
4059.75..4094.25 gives 1.1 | 24.2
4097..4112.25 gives 0.9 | 23.5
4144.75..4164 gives 0.8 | 23.6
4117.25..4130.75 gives -0.8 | 26.3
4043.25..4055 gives -0.1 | 25.4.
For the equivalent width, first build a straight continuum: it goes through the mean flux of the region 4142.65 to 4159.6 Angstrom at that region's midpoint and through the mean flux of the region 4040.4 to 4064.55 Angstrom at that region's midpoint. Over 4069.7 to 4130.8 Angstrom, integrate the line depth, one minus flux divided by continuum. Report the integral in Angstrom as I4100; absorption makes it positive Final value -3.1 Angstrom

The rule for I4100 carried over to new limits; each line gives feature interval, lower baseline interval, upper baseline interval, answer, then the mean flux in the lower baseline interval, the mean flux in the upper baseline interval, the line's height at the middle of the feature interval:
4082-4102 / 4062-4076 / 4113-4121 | 0.15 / 23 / 26.7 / 24.8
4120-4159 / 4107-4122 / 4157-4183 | 2.58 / 26.1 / 24.7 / 25.5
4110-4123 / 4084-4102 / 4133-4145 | -1.57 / 24.6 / 22.9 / 23.7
